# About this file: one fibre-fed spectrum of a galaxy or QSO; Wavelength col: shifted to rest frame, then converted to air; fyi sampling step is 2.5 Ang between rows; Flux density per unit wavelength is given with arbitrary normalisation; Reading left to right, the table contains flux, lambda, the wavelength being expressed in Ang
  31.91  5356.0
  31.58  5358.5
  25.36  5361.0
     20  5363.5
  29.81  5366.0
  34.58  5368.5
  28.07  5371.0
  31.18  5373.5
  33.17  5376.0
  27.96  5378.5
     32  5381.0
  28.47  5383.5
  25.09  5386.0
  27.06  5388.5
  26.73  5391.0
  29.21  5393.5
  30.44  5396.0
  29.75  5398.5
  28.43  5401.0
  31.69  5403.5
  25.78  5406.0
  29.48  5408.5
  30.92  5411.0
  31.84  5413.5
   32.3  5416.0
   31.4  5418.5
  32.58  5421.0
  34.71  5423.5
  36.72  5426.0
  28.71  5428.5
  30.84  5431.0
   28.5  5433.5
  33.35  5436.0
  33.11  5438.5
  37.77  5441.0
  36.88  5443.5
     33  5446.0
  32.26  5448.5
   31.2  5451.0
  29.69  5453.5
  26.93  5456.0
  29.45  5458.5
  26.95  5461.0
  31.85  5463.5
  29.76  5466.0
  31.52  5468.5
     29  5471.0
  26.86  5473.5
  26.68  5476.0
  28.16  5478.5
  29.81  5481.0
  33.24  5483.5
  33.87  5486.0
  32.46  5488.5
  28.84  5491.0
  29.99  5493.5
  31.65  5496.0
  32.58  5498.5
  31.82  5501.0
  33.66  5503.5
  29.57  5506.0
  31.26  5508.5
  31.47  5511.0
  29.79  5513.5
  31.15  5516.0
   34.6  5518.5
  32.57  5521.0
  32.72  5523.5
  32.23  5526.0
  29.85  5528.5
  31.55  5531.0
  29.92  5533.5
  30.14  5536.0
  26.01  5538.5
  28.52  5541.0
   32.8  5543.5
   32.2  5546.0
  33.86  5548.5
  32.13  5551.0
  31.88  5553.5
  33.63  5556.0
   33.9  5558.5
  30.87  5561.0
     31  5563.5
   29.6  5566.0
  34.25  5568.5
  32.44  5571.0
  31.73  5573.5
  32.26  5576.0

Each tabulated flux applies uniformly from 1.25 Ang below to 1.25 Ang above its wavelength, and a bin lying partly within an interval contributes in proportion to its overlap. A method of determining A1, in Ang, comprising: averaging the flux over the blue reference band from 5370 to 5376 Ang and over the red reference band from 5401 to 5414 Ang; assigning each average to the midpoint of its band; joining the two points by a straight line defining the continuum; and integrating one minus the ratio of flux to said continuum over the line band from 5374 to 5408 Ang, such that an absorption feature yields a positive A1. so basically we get 1.2 Ang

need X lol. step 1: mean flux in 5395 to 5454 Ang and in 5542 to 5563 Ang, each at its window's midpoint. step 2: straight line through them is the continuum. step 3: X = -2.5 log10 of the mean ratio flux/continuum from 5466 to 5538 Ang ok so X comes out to 0.046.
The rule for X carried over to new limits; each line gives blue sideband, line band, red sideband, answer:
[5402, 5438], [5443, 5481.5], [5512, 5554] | 0.05 mag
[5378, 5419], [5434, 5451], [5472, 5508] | -0.13 mag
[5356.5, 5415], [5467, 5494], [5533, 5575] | 0.02 mag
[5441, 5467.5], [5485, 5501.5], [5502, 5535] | -0.01 mag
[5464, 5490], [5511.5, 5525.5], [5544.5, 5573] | -0.03 mag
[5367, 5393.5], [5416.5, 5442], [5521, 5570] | -0.09 mag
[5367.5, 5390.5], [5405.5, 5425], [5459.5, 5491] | -0.06 mag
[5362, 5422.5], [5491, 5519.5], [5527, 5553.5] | -0.03 mag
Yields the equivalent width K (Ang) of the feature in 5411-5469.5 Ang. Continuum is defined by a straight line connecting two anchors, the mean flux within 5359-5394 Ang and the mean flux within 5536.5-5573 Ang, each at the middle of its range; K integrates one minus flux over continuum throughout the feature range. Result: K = -4.3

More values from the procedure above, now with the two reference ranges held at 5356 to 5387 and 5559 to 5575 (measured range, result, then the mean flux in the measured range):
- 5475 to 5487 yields 0.09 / 30.4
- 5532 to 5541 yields 0.75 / 28.7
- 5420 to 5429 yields -1.13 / 33.6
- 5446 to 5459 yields -0.02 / 30.2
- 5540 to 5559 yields -0.50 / 32.4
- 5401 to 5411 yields 0.14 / 29.2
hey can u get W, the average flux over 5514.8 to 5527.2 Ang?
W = 32.7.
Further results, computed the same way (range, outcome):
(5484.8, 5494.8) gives 31.3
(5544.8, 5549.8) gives 33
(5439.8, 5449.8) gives 34.9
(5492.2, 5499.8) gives 31.4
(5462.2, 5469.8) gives 31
